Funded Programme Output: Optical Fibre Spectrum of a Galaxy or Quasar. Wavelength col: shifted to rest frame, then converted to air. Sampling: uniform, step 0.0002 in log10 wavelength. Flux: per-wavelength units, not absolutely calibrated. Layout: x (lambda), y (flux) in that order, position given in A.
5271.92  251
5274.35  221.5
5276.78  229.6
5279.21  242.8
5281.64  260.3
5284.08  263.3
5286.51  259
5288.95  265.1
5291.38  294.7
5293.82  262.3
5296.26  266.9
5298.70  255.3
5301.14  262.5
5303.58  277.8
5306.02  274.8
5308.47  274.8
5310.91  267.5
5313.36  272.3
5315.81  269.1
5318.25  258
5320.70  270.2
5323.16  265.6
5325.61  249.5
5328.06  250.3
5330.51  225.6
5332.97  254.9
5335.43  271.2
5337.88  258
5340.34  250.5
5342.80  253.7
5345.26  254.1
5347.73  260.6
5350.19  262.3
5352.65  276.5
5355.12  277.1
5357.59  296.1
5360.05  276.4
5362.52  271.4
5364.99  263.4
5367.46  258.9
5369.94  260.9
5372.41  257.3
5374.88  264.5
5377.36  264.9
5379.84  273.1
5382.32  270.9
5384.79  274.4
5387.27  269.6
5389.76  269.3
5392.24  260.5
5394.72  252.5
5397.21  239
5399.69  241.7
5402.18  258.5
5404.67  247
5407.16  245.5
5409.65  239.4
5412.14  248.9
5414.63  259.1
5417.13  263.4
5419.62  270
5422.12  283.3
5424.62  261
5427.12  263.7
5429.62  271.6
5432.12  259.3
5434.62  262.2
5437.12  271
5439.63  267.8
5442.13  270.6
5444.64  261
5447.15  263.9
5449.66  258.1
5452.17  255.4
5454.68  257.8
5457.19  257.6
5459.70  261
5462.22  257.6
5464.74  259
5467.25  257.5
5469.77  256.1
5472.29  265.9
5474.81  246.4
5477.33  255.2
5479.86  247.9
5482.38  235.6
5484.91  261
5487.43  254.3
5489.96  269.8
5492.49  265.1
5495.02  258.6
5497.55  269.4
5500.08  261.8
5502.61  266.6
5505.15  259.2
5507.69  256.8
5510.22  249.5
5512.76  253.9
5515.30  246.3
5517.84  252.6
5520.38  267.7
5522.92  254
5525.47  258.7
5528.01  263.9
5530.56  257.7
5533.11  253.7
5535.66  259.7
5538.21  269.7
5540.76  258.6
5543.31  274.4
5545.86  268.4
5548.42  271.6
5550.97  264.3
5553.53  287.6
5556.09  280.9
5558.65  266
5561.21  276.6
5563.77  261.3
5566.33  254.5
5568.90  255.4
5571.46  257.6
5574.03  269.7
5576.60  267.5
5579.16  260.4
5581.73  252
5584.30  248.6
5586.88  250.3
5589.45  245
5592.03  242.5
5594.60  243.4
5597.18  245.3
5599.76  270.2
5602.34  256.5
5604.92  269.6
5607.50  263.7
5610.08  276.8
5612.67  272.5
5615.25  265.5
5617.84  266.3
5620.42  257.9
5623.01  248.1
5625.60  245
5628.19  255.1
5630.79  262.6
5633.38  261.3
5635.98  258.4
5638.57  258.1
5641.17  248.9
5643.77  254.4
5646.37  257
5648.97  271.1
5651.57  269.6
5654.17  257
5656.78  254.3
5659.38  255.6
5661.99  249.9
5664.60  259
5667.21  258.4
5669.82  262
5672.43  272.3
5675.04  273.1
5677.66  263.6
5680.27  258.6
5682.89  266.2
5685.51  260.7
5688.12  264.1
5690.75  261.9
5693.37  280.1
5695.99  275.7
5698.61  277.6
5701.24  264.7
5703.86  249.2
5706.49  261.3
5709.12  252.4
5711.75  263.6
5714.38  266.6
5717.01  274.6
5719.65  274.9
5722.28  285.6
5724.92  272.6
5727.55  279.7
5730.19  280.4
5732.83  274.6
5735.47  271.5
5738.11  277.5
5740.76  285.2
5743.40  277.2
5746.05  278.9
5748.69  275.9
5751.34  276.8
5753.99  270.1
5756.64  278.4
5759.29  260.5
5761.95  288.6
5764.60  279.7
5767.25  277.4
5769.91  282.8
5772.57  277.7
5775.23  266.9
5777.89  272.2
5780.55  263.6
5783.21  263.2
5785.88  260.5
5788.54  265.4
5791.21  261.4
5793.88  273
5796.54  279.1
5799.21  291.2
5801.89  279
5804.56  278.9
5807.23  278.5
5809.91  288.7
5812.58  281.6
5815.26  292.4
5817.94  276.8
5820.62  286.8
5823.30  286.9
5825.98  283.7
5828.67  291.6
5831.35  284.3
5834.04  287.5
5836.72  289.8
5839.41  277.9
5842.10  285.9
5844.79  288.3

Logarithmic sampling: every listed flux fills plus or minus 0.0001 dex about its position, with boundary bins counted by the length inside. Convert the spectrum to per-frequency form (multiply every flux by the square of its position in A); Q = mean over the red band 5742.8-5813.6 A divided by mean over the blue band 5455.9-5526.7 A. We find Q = 1.2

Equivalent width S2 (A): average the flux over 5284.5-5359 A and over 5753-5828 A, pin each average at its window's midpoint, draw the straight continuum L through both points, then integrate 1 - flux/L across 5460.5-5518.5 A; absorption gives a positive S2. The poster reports 2.6 A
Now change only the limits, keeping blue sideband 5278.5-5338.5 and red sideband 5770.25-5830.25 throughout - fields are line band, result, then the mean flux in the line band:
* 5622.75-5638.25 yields 0.9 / 256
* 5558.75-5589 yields 1.3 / 259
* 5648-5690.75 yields 1.8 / 262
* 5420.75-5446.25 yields 0.0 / 267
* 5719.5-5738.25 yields -0.1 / 277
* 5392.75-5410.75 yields 1.3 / 247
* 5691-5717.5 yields 0.8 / 266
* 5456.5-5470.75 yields 0.5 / 258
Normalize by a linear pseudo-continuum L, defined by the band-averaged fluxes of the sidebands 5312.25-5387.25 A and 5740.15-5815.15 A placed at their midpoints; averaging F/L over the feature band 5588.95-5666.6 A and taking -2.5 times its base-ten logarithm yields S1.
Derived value 0.05 mag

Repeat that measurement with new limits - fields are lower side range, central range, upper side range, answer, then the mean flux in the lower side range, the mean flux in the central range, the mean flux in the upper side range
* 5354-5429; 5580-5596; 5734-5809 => 0.09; 263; 247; 275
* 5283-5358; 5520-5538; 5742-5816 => 0.04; 264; 259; 276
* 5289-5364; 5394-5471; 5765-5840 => 0.04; 265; 259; 279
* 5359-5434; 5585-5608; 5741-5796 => 0.06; 261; 254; 273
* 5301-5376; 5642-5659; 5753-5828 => 0.05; 264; 260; 277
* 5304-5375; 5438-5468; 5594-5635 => 0.01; 264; 261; 260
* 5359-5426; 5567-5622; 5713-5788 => 0.04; 261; 259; 275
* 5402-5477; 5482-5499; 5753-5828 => 0.01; 260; 260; 277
